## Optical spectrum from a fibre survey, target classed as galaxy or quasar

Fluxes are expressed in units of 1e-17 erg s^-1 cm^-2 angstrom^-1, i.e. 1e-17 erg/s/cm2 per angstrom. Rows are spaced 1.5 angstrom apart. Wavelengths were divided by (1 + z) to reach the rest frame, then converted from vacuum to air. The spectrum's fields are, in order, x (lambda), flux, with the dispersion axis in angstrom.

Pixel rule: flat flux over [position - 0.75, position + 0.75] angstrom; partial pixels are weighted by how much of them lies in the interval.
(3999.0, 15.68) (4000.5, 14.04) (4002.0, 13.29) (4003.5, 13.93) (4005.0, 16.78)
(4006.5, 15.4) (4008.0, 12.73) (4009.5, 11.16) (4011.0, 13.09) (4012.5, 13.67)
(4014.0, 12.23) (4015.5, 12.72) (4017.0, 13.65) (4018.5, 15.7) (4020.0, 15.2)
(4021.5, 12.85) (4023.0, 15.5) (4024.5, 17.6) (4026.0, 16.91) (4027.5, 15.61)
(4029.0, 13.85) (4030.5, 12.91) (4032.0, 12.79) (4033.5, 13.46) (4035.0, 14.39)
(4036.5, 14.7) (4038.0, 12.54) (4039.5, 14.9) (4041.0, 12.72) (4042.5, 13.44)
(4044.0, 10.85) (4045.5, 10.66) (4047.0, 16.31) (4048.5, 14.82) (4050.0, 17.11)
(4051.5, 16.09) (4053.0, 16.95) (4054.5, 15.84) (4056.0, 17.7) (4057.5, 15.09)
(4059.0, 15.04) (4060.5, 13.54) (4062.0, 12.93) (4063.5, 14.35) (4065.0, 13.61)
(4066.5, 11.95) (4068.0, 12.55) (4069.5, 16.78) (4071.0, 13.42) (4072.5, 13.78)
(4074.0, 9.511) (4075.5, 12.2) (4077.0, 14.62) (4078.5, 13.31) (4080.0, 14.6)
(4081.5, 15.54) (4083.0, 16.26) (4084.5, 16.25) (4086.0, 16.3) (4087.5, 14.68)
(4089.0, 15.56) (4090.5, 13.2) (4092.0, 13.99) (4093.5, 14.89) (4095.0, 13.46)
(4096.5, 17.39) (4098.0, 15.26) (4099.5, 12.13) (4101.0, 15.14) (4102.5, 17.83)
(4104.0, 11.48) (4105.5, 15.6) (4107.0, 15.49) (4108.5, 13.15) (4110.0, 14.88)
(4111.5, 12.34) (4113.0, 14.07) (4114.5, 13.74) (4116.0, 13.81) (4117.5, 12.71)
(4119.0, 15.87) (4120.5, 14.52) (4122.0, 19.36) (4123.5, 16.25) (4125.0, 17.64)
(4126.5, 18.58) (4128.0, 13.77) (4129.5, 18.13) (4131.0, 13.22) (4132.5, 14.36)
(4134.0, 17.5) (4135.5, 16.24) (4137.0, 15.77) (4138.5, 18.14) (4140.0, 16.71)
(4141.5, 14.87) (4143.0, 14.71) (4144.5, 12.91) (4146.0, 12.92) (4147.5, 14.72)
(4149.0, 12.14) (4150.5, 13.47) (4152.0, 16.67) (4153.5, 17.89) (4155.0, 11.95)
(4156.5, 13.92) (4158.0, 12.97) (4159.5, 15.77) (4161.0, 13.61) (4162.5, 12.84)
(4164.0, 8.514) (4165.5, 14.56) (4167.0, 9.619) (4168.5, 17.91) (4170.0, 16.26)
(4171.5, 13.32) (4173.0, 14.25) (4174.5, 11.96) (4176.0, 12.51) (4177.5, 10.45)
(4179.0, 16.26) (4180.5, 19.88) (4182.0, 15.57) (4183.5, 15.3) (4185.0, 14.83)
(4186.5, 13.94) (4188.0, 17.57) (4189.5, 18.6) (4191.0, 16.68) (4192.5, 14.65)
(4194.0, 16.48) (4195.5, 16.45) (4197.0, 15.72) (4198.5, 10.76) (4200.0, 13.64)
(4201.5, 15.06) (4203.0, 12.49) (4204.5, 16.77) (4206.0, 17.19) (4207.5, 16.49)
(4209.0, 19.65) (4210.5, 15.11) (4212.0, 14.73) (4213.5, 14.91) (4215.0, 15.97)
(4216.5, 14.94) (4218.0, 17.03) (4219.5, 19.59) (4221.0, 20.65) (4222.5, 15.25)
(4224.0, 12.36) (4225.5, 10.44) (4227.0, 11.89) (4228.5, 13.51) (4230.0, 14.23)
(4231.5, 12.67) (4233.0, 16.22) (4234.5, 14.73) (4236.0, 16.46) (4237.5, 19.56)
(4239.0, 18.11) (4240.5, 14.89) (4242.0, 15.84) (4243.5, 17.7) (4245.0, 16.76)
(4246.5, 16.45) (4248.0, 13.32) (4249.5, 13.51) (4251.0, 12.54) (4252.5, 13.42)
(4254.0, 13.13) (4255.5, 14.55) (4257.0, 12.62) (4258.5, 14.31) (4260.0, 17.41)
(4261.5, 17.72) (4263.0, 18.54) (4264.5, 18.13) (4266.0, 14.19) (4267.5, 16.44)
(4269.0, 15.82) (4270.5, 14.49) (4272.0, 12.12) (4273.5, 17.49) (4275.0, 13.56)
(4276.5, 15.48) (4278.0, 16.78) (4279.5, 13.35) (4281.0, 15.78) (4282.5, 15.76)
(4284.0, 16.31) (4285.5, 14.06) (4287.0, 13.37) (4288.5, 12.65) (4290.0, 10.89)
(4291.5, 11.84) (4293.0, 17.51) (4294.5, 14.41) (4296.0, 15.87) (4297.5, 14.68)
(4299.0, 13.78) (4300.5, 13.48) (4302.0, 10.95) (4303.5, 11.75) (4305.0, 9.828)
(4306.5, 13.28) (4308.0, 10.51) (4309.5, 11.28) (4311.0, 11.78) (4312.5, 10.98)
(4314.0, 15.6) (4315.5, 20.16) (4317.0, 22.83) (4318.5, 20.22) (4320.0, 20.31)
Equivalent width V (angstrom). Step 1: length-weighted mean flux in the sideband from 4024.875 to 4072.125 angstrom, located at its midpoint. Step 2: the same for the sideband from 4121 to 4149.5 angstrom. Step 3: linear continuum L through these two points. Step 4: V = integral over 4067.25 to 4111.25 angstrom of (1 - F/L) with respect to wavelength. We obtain 1.6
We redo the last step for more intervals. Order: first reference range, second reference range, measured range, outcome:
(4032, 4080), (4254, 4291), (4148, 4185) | 1.13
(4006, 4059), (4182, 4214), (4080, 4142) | -1.43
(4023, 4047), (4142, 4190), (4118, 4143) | -3.57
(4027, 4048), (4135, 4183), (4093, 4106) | -0.79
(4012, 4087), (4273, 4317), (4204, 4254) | -4.93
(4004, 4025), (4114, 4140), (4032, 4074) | 1.60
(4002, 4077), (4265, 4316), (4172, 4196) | -2.15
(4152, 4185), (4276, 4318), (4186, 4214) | -2.99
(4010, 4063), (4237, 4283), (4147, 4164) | 1.17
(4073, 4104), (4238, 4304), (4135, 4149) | -0.40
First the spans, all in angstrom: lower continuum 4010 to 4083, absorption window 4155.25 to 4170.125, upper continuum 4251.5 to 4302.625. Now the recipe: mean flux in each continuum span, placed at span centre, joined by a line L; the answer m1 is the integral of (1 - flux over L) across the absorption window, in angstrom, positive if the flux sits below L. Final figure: 1.1 angstrom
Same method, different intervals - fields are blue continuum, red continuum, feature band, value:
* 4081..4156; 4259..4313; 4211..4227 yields -0.9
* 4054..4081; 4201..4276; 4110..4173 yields -0.7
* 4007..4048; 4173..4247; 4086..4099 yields -0.4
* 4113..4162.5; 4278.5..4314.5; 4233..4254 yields -2.5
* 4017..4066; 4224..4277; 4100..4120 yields 0.6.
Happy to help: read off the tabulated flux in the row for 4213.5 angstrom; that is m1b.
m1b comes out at 14.91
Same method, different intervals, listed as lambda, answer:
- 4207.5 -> 16.49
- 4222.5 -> 15.25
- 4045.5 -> 10.66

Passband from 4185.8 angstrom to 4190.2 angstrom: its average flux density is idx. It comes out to 16.7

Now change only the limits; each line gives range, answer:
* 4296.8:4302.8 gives 13.2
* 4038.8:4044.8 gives 12.9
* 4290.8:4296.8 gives 14.9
